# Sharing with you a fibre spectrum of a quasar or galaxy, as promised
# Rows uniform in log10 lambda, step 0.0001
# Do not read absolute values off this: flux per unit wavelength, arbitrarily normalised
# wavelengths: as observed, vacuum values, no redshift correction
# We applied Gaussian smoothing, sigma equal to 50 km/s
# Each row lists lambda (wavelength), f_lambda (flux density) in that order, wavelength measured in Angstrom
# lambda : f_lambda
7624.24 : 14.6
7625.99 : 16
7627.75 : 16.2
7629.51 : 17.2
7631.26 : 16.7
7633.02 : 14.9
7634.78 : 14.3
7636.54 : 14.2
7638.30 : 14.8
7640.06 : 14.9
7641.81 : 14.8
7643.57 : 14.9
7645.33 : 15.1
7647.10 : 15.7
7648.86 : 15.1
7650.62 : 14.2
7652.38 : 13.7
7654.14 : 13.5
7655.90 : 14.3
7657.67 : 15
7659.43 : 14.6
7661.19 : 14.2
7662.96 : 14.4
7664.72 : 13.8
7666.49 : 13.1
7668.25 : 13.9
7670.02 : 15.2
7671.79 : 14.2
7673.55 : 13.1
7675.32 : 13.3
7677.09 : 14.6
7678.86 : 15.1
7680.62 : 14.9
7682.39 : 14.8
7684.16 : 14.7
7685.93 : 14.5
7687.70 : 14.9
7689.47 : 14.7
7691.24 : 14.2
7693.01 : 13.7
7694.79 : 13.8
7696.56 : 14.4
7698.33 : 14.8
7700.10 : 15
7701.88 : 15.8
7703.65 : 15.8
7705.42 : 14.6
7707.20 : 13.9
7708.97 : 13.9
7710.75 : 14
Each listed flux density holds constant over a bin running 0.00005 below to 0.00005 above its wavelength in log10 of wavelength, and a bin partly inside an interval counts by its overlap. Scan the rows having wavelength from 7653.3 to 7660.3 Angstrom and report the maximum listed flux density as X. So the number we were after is 15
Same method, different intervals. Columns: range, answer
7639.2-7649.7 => 15.7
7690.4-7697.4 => 14.4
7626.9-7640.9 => 17.2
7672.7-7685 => 15.1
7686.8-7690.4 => 14.9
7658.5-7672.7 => 15.2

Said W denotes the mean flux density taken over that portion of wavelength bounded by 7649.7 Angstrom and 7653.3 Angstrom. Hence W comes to 14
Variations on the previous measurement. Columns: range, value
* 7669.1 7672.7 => 14.7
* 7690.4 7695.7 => 13.9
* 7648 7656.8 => 14.2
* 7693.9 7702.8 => 14.8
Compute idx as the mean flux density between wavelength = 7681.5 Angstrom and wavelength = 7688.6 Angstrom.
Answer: 14.7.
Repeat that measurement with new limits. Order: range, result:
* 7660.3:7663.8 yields 14.3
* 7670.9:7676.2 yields 13.5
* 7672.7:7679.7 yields 14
